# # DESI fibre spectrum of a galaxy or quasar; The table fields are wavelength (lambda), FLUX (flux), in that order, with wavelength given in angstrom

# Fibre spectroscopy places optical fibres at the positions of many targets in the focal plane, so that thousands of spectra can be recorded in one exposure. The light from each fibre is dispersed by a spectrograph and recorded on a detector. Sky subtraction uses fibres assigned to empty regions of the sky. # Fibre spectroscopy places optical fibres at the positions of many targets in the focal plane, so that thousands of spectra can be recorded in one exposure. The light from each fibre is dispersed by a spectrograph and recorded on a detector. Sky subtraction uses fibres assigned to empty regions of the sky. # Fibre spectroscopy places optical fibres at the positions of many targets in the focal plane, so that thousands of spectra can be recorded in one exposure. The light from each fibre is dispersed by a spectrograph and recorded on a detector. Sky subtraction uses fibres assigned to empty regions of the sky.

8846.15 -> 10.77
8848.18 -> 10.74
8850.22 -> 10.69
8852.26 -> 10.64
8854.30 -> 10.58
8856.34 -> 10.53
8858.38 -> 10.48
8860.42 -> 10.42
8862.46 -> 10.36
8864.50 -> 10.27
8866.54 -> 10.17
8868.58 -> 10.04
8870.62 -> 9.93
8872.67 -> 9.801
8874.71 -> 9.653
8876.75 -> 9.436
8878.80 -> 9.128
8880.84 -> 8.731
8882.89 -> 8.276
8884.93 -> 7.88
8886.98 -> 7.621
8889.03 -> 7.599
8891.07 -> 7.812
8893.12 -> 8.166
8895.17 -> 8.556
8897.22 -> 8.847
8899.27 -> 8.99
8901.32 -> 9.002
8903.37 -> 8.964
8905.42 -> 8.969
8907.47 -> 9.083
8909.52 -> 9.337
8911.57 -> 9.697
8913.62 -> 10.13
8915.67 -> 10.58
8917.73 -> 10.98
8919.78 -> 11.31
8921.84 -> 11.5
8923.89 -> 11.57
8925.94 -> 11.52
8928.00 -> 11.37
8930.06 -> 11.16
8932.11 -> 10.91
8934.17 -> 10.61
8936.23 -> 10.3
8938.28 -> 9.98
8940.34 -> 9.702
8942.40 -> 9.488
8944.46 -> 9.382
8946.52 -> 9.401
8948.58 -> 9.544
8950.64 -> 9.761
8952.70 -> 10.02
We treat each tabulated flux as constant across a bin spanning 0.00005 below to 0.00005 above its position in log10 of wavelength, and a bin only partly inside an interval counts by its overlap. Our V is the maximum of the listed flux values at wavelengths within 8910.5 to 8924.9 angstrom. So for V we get 11.57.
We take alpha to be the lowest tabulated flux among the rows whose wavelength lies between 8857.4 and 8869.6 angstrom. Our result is 10.04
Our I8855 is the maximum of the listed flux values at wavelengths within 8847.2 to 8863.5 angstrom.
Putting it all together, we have 10.74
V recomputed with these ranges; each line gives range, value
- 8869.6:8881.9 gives 9.93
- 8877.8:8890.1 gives 9.128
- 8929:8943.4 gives 11.16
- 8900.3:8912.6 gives 9.697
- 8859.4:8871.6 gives 10.42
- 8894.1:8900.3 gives 8.99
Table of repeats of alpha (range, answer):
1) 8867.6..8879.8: 9.128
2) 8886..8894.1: 7.599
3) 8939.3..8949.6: 9.382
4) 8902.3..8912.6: 8.964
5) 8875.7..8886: 7.88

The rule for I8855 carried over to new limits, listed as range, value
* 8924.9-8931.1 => 11.52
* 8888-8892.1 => 7.812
